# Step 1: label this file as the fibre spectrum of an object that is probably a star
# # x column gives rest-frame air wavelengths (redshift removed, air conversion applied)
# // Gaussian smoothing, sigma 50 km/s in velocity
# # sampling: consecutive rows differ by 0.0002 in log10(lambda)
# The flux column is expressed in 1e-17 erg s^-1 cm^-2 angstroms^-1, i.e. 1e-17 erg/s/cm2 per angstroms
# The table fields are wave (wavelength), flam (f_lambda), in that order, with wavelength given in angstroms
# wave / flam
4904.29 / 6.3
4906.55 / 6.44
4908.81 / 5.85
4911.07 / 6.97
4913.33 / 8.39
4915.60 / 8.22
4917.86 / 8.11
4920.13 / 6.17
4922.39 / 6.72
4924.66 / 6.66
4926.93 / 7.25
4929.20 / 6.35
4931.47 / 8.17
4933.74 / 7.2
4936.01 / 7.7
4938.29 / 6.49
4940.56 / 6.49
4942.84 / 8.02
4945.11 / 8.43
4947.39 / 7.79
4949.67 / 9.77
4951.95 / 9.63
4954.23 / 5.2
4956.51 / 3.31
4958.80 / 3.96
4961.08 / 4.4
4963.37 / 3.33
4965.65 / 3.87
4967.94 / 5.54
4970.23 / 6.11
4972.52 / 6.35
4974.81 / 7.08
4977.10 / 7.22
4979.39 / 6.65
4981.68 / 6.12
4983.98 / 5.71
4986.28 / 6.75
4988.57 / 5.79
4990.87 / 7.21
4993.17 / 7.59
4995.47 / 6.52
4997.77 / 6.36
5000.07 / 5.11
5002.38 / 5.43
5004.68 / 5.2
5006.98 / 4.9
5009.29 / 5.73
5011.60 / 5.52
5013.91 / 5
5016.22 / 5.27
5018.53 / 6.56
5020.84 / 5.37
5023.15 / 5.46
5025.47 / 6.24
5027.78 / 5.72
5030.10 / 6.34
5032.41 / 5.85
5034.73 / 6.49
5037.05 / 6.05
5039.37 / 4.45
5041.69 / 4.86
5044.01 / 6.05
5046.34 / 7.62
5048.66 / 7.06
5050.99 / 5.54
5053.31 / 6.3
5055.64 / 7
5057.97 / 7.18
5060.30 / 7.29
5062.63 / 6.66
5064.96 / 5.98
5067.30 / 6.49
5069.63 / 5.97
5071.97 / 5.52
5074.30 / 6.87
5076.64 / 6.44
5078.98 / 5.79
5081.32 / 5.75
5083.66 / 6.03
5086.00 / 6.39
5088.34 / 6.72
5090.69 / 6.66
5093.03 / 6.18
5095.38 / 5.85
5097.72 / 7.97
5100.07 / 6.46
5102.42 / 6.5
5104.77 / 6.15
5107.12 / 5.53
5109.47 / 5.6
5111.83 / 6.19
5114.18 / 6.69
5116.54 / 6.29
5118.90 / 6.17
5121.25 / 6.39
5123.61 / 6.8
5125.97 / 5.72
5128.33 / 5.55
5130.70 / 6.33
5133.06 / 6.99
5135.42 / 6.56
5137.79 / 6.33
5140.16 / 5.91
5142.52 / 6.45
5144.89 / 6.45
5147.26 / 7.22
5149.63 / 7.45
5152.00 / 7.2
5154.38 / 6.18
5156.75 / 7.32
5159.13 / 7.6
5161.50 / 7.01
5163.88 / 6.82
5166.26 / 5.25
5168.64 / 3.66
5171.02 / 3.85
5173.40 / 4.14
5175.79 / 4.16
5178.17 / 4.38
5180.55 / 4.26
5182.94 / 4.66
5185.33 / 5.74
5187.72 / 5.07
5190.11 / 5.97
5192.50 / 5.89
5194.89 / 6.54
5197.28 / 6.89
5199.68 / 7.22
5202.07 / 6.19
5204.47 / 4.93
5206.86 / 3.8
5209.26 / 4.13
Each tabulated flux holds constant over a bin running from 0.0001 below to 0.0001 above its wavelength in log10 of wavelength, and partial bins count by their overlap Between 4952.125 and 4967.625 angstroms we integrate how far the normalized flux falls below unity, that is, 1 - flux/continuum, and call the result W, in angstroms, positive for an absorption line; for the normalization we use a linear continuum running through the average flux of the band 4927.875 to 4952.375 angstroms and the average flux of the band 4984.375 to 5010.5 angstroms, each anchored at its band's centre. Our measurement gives 5.9 angstroms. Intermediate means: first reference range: 7.77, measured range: 4.44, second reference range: 6.04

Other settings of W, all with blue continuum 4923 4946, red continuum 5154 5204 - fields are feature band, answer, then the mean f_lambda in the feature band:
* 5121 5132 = -0.3 angstroms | 6.15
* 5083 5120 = -1.1 angstroms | 6.34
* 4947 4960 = 1.1 angstroms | 6.53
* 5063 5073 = 0.5 angstroms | 6.05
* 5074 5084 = 0.3 angstroms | 6.13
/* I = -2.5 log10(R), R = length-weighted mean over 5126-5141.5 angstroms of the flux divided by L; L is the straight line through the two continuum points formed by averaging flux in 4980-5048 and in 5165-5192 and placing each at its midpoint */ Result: -0.236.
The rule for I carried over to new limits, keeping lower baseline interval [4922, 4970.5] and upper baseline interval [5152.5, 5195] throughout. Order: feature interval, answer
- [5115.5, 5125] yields -0.125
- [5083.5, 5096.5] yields -0.087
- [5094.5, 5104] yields -0.157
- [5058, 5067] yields -0.126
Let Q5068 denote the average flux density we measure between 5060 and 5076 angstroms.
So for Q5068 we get 6.35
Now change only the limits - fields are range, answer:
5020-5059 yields 6.1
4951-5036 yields 5.8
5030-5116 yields 6.28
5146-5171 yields 6.44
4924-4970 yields 6.47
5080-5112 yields 6.29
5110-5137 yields 6.32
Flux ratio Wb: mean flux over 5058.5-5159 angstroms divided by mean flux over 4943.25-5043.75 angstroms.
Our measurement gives 1.1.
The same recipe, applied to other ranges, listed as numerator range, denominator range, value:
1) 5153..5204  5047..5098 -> 0.88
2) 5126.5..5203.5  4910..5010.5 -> 0.92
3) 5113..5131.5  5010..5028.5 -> 1.11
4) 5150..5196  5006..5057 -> 0.95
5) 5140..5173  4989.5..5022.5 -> 1.08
